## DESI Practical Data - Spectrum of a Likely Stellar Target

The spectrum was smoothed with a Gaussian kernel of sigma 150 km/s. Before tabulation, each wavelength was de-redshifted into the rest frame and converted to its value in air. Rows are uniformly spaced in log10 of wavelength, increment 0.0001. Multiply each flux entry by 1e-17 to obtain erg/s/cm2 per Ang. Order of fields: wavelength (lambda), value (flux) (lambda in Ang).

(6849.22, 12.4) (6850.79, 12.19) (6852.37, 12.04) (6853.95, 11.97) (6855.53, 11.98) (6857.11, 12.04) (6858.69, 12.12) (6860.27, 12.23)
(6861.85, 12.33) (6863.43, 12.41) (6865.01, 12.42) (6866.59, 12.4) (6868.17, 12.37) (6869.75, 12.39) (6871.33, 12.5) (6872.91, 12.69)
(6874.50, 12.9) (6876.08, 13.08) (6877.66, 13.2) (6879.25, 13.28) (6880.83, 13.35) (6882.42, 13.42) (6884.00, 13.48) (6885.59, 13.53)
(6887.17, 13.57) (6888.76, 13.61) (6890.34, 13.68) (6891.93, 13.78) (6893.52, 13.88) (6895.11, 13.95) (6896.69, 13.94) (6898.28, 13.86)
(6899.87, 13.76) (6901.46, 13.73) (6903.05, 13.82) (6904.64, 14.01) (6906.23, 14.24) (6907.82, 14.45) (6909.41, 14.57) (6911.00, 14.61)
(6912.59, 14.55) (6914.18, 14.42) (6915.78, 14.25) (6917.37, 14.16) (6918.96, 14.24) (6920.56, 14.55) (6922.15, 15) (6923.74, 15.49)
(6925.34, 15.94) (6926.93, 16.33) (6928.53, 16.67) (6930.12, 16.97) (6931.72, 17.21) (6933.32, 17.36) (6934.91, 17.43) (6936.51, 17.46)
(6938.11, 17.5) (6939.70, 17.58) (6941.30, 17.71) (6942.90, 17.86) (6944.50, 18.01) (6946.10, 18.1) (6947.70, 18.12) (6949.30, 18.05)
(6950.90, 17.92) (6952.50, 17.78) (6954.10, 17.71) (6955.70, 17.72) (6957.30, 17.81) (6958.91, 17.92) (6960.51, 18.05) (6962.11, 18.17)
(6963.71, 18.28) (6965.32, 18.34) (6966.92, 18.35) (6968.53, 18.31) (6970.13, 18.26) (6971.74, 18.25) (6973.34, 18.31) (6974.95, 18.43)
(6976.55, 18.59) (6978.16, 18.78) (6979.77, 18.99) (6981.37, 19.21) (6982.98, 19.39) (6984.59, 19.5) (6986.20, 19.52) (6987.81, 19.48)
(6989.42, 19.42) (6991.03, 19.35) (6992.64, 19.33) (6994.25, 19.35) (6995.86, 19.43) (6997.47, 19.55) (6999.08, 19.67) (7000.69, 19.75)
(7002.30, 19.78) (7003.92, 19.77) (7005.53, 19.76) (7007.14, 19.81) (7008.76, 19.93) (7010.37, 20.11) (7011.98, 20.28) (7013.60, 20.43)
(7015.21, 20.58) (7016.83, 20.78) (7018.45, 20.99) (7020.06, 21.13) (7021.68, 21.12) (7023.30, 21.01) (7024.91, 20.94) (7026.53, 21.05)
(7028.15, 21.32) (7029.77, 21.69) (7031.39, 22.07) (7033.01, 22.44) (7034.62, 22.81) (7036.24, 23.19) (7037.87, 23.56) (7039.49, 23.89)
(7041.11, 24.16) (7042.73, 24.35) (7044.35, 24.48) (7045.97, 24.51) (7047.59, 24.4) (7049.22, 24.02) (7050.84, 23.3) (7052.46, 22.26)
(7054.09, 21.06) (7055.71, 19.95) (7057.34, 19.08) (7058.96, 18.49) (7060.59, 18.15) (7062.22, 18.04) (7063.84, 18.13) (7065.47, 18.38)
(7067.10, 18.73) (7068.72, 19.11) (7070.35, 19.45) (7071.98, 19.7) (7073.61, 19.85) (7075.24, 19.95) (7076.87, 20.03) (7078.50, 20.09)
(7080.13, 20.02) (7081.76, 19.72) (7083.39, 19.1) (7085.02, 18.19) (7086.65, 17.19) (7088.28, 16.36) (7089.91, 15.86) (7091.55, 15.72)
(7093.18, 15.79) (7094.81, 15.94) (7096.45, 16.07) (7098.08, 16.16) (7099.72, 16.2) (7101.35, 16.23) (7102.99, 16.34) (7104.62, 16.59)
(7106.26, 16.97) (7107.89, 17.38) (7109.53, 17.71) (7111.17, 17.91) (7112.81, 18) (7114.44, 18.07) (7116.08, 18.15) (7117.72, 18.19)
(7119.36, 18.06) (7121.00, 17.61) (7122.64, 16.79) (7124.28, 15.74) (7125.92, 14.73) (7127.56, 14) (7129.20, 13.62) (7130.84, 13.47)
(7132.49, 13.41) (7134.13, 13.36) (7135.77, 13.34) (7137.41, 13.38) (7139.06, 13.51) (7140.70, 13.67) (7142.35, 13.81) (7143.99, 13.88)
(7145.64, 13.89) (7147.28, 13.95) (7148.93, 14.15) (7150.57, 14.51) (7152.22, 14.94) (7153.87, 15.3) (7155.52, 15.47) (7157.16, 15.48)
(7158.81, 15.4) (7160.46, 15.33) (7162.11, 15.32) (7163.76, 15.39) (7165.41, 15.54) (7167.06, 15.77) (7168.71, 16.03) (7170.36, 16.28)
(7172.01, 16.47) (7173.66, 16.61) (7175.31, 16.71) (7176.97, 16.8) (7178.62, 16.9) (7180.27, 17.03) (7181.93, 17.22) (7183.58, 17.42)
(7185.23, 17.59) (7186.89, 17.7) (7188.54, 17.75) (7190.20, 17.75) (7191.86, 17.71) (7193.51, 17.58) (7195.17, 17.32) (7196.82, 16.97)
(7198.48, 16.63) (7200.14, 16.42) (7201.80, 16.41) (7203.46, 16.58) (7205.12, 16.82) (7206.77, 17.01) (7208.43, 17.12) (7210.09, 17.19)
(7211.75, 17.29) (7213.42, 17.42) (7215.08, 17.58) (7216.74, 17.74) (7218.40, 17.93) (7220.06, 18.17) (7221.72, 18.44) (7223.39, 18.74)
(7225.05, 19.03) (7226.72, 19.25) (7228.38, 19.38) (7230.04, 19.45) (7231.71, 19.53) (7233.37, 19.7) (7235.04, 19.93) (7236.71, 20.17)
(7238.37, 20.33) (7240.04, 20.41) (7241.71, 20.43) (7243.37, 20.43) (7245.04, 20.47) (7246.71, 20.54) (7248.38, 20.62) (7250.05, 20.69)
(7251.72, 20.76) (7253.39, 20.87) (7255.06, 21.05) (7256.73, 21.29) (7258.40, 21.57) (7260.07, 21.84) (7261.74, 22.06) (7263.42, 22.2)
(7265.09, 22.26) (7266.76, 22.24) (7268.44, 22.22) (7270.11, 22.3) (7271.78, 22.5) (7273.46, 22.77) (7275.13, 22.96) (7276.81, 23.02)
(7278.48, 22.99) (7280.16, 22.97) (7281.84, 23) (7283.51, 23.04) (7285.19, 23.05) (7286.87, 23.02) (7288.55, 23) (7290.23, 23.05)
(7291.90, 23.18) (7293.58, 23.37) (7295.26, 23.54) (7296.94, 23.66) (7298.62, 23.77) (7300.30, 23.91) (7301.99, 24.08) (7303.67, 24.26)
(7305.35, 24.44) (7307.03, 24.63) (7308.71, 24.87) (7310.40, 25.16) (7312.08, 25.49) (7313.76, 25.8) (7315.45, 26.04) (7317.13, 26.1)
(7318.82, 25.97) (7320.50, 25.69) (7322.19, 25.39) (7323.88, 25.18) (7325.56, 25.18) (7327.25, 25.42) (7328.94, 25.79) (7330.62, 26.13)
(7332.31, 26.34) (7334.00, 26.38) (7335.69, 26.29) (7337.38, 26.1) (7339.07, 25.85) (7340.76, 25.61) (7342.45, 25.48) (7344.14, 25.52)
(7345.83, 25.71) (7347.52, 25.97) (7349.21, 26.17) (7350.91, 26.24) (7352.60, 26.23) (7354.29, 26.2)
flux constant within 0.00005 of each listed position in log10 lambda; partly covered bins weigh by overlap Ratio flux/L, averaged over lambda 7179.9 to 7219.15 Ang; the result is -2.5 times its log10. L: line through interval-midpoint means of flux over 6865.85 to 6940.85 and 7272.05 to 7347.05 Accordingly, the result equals 0.26 mag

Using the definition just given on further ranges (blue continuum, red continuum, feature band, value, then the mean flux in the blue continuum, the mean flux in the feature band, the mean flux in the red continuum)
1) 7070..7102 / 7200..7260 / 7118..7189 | 0.19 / 17.9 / 15.4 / 19.1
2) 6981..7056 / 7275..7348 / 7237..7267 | 0.14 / 21.2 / 21.1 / 24.7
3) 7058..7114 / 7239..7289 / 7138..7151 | 0.35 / 17.9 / 13.9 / 21.9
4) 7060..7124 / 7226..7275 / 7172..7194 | 0.14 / 17.8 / 17.3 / 21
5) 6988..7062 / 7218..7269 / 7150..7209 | 0.24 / 21.1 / 16.5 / 20.4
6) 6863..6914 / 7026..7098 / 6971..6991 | -0.12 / 13.5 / 19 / 20.2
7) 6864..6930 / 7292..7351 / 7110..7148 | 0.30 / 13.9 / 15.3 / 25.3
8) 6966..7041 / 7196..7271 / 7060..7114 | 0.12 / 20.2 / 17.9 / 19.5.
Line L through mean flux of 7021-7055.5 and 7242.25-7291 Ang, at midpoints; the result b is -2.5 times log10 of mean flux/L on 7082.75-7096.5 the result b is 0.33 mag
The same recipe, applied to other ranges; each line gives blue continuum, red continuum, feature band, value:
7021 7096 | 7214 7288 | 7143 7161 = 0.36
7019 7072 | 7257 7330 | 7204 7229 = 0.27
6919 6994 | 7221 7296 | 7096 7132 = 0.19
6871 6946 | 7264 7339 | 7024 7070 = -0.19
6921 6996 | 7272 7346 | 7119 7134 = 0.37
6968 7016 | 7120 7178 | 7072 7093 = -0.10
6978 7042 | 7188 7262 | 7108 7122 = 0.11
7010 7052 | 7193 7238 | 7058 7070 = 0.17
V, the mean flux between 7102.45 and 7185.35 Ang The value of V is 15.7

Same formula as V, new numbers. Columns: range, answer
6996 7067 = 21.1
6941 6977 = 18.1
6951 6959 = 17.8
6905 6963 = 16.5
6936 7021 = 18.9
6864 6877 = 12.6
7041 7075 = 20.8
